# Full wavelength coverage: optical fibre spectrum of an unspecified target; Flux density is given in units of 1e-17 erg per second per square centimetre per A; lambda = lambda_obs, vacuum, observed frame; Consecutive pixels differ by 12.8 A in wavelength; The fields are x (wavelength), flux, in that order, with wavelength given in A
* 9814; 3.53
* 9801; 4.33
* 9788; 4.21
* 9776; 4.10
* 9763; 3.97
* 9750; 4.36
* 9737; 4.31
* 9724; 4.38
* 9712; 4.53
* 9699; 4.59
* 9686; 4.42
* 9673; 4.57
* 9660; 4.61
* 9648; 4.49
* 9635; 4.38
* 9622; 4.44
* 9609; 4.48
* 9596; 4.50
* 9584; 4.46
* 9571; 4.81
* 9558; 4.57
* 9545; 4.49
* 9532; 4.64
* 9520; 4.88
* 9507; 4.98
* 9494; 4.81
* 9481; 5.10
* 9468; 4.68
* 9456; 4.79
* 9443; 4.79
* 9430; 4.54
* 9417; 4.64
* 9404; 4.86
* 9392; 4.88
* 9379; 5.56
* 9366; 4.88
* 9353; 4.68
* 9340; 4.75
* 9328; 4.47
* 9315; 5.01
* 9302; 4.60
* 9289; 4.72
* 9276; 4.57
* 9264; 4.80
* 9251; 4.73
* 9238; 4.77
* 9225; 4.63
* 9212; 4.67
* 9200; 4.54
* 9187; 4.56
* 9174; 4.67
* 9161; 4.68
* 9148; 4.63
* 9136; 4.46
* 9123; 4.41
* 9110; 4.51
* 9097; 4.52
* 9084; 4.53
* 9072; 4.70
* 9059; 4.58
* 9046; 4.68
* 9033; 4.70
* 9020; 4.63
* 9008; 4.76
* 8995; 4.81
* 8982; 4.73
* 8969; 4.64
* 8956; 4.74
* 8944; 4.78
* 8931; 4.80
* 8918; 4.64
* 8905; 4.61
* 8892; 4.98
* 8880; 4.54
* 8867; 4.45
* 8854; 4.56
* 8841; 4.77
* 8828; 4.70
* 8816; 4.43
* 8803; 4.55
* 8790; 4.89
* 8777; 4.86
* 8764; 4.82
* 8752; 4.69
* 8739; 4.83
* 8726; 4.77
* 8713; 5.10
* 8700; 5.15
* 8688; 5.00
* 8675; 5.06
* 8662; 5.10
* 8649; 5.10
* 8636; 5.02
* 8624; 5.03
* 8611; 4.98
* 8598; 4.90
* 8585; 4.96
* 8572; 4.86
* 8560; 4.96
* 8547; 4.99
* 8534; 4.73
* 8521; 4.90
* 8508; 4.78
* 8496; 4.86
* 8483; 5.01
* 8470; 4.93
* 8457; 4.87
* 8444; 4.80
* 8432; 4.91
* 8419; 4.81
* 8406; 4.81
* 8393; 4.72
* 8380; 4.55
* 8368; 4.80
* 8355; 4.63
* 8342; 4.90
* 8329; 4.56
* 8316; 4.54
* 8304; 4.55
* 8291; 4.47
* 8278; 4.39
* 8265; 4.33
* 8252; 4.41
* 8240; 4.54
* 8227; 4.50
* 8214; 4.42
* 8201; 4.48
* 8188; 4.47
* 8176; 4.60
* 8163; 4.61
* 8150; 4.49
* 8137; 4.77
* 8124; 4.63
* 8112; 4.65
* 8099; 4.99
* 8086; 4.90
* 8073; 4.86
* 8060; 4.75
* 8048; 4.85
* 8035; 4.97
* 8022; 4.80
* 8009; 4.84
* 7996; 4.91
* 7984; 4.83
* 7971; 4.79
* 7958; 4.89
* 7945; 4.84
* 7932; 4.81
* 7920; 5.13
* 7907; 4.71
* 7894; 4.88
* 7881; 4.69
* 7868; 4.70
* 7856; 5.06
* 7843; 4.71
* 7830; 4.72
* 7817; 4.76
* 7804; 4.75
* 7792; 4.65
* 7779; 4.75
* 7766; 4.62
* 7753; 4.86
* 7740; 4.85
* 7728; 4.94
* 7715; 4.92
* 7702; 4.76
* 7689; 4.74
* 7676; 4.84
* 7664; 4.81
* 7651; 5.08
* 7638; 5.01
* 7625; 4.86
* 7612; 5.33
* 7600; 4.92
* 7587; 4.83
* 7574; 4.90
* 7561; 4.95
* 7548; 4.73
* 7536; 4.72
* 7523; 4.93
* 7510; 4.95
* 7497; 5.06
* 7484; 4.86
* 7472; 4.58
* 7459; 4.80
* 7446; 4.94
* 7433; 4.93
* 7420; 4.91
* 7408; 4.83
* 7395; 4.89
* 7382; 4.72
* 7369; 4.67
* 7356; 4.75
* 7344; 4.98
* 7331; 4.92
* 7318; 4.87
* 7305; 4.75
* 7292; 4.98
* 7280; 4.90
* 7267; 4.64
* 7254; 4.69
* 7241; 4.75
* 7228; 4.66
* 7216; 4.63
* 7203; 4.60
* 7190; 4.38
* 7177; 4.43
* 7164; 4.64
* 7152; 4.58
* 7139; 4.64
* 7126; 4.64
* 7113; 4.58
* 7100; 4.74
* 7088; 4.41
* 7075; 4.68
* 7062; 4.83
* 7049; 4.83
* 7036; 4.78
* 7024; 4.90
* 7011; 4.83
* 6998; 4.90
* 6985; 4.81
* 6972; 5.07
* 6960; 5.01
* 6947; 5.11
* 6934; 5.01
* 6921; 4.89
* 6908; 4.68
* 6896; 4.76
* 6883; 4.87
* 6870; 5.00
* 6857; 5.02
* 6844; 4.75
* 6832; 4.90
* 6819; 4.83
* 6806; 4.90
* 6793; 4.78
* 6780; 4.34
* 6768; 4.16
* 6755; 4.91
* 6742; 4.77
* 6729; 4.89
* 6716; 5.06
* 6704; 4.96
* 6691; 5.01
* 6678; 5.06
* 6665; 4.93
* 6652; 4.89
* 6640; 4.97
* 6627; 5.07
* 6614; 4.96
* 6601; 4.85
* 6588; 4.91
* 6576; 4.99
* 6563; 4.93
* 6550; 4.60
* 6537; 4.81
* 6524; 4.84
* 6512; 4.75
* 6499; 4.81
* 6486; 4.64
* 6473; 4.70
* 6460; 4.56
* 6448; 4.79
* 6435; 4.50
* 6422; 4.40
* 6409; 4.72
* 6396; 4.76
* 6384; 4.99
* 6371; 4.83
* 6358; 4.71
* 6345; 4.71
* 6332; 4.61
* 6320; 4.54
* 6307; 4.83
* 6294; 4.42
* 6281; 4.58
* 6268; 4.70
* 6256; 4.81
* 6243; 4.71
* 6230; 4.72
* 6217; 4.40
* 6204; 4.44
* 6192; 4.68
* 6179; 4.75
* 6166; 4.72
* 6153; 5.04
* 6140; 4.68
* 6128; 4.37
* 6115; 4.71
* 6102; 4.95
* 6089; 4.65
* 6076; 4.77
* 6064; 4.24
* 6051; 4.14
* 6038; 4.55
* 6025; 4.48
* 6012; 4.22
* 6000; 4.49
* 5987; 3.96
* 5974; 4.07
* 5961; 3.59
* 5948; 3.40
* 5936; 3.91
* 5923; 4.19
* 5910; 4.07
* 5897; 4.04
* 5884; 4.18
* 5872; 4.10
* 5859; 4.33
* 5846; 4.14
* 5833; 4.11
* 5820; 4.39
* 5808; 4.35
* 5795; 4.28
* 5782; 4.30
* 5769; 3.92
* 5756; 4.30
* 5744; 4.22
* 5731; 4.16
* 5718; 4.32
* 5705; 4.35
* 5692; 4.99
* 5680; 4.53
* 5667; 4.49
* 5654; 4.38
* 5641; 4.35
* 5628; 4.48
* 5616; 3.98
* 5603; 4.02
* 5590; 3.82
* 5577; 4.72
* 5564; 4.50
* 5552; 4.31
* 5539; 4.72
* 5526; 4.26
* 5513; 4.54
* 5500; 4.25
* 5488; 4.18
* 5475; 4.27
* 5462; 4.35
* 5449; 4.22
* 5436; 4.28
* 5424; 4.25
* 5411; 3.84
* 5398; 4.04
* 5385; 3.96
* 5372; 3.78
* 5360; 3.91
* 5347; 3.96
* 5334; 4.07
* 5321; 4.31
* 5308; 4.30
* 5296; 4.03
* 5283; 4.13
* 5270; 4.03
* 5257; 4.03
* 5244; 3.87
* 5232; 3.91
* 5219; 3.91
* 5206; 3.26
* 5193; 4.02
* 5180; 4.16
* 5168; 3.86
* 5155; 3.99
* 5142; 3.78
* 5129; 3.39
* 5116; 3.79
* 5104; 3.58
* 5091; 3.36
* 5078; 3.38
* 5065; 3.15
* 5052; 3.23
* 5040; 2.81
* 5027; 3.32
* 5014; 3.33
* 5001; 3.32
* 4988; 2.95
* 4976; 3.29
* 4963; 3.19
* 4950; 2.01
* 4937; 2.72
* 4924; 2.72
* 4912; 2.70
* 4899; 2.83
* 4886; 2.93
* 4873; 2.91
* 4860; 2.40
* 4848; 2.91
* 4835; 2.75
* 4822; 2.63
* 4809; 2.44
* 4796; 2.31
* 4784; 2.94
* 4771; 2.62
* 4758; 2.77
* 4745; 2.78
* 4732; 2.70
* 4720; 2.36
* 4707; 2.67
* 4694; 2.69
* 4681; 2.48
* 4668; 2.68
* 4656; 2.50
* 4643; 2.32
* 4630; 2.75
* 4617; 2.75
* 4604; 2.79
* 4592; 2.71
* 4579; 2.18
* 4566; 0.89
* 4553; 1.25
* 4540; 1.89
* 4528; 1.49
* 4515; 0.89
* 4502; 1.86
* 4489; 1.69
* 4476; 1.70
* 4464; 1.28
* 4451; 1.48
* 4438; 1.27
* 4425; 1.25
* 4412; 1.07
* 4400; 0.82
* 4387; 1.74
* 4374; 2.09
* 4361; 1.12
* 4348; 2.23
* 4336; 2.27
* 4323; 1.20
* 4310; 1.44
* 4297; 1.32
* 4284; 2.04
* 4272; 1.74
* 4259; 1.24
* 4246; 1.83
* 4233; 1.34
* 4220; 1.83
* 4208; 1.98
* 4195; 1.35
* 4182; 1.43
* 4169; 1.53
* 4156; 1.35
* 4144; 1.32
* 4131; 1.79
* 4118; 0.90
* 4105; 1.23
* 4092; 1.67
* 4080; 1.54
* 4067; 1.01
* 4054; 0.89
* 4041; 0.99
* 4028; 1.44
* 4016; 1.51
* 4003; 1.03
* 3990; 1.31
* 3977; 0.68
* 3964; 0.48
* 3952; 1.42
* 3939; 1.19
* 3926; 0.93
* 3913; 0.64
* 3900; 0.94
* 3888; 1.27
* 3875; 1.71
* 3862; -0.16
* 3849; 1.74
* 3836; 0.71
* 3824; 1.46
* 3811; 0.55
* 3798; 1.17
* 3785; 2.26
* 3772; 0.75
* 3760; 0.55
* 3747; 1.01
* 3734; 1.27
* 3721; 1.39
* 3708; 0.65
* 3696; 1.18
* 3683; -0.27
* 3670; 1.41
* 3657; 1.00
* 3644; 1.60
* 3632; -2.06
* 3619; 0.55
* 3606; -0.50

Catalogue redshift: 0.149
